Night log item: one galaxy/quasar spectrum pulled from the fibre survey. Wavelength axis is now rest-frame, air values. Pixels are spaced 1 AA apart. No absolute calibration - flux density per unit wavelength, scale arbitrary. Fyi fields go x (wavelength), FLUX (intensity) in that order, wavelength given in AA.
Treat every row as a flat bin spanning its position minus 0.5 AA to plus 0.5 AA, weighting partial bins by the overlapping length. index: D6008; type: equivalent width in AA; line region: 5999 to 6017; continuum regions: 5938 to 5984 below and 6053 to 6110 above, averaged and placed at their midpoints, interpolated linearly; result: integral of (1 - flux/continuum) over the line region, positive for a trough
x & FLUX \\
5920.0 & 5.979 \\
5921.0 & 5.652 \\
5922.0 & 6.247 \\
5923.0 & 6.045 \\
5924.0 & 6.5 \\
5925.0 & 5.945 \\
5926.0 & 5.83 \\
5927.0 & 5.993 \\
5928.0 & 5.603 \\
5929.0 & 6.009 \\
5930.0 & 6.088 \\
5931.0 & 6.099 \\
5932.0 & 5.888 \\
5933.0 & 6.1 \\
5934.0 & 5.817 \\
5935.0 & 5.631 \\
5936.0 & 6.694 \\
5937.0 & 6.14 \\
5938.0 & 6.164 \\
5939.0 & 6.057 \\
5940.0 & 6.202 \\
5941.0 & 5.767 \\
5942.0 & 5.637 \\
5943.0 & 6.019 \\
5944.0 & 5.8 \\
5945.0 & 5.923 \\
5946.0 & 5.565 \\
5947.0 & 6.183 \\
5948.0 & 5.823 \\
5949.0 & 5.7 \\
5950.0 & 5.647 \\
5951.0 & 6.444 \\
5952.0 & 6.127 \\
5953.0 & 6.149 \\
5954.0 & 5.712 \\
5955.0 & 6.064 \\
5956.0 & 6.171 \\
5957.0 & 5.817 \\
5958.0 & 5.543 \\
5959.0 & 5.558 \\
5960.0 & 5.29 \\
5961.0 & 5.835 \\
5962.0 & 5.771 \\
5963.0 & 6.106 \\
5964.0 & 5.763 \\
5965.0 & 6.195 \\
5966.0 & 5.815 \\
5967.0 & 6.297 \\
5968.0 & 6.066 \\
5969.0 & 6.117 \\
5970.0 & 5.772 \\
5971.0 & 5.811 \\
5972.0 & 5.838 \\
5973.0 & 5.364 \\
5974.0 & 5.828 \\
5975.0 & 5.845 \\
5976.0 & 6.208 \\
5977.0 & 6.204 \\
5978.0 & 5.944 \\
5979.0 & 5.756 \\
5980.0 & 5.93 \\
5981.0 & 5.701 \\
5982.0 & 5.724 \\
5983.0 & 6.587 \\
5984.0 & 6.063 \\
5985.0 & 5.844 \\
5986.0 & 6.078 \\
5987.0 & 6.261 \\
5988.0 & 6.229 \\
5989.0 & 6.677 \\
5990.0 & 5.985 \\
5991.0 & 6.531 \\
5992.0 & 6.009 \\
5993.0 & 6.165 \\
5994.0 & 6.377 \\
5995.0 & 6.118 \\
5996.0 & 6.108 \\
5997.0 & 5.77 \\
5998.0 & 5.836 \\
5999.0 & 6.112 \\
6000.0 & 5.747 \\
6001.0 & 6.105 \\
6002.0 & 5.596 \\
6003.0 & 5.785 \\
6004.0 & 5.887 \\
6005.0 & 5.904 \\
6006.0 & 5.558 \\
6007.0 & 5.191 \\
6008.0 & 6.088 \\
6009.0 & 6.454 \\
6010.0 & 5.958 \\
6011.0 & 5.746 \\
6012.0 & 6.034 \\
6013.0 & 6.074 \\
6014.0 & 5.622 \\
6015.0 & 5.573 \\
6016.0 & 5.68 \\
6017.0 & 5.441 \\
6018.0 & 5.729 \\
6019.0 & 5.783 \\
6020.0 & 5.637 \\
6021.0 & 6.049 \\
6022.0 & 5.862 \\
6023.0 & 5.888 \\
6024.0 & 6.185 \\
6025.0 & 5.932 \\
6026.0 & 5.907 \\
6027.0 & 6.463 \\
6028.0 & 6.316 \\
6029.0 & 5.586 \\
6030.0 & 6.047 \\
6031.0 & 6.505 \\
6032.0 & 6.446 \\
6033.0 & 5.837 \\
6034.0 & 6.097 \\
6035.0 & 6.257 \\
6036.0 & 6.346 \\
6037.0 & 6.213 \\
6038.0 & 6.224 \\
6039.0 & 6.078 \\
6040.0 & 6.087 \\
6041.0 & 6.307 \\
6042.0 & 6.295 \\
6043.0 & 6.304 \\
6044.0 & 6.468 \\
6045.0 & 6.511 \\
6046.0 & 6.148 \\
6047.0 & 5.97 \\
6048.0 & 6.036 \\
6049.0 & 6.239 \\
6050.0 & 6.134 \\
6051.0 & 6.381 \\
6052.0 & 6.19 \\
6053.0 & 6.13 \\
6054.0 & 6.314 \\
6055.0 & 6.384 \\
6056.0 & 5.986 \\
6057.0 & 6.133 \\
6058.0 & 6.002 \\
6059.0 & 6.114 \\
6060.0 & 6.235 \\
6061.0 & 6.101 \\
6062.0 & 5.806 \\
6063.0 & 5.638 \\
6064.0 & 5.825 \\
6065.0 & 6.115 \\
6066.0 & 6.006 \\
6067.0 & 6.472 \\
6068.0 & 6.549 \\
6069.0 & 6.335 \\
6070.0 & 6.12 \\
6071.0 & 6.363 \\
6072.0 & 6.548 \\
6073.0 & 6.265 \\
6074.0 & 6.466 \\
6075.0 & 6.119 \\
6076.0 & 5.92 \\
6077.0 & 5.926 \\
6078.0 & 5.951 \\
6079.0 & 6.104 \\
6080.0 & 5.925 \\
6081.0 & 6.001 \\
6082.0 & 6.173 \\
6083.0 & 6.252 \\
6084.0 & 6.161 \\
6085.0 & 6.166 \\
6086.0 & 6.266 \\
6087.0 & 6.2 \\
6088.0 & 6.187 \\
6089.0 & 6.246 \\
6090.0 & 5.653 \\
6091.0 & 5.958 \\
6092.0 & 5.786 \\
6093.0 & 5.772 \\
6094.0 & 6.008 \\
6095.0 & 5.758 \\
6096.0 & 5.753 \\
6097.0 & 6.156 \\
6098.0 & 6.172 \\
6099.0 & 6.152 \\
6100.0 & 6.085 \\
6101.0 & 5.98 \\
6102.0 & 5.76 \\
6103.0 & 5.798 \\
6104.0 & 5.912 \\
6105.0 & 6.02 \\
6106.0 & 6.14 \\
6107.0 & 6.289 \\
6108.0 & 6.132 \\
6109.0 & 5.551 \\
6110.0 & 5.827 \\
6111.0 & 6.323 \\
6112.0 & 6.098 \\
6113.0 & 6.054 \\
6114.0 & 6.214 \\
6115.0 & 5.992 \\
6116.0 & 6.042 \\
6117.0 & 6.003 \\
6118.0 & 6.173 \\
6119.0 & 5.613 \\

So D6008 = 0.5 AA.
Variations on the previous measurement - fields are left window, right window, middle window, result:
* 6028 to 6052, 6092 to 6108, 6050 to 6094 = -0.3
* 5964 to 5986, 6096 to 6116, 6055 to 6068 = -0.1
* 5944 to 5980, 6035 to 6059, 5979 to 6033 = 0.7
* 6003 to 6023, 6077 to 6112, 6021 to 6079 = -2.5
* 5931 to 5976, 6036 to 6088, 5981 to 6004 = -0.2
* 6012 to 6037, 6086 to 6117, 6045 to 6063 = -0.4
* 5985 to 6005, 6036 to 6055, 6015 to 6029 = 0.6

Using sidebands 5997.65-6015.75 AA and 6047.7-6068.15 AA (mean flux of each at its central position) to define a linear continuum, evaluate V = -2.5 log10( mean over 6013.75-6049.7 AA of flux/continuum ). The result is -0.01 mag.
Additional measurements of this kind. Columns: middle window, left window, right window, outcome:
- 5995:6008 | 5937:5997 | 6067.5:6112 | 0.03 mag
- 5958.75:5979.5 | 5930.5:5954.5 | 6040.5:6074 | 0.03 mag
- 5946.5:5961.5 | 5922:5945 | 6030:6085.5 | 0.03 mag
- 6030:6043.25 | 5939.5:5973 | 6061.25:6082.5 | -0.03 mag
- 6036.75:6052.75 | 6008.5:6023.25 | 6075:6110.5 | -0.06 mag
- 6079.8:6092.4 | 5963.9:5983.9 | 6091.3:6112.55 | -0.02 mag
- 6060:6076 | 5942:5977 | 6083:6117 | -0.03 mag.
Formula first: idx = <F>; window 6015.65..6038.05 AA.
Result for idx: 6.02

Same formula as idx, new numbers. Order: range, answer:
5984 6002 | 6.1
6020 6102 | 6.12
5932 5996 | 5.98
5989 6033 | 5.96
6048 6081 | 6.15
